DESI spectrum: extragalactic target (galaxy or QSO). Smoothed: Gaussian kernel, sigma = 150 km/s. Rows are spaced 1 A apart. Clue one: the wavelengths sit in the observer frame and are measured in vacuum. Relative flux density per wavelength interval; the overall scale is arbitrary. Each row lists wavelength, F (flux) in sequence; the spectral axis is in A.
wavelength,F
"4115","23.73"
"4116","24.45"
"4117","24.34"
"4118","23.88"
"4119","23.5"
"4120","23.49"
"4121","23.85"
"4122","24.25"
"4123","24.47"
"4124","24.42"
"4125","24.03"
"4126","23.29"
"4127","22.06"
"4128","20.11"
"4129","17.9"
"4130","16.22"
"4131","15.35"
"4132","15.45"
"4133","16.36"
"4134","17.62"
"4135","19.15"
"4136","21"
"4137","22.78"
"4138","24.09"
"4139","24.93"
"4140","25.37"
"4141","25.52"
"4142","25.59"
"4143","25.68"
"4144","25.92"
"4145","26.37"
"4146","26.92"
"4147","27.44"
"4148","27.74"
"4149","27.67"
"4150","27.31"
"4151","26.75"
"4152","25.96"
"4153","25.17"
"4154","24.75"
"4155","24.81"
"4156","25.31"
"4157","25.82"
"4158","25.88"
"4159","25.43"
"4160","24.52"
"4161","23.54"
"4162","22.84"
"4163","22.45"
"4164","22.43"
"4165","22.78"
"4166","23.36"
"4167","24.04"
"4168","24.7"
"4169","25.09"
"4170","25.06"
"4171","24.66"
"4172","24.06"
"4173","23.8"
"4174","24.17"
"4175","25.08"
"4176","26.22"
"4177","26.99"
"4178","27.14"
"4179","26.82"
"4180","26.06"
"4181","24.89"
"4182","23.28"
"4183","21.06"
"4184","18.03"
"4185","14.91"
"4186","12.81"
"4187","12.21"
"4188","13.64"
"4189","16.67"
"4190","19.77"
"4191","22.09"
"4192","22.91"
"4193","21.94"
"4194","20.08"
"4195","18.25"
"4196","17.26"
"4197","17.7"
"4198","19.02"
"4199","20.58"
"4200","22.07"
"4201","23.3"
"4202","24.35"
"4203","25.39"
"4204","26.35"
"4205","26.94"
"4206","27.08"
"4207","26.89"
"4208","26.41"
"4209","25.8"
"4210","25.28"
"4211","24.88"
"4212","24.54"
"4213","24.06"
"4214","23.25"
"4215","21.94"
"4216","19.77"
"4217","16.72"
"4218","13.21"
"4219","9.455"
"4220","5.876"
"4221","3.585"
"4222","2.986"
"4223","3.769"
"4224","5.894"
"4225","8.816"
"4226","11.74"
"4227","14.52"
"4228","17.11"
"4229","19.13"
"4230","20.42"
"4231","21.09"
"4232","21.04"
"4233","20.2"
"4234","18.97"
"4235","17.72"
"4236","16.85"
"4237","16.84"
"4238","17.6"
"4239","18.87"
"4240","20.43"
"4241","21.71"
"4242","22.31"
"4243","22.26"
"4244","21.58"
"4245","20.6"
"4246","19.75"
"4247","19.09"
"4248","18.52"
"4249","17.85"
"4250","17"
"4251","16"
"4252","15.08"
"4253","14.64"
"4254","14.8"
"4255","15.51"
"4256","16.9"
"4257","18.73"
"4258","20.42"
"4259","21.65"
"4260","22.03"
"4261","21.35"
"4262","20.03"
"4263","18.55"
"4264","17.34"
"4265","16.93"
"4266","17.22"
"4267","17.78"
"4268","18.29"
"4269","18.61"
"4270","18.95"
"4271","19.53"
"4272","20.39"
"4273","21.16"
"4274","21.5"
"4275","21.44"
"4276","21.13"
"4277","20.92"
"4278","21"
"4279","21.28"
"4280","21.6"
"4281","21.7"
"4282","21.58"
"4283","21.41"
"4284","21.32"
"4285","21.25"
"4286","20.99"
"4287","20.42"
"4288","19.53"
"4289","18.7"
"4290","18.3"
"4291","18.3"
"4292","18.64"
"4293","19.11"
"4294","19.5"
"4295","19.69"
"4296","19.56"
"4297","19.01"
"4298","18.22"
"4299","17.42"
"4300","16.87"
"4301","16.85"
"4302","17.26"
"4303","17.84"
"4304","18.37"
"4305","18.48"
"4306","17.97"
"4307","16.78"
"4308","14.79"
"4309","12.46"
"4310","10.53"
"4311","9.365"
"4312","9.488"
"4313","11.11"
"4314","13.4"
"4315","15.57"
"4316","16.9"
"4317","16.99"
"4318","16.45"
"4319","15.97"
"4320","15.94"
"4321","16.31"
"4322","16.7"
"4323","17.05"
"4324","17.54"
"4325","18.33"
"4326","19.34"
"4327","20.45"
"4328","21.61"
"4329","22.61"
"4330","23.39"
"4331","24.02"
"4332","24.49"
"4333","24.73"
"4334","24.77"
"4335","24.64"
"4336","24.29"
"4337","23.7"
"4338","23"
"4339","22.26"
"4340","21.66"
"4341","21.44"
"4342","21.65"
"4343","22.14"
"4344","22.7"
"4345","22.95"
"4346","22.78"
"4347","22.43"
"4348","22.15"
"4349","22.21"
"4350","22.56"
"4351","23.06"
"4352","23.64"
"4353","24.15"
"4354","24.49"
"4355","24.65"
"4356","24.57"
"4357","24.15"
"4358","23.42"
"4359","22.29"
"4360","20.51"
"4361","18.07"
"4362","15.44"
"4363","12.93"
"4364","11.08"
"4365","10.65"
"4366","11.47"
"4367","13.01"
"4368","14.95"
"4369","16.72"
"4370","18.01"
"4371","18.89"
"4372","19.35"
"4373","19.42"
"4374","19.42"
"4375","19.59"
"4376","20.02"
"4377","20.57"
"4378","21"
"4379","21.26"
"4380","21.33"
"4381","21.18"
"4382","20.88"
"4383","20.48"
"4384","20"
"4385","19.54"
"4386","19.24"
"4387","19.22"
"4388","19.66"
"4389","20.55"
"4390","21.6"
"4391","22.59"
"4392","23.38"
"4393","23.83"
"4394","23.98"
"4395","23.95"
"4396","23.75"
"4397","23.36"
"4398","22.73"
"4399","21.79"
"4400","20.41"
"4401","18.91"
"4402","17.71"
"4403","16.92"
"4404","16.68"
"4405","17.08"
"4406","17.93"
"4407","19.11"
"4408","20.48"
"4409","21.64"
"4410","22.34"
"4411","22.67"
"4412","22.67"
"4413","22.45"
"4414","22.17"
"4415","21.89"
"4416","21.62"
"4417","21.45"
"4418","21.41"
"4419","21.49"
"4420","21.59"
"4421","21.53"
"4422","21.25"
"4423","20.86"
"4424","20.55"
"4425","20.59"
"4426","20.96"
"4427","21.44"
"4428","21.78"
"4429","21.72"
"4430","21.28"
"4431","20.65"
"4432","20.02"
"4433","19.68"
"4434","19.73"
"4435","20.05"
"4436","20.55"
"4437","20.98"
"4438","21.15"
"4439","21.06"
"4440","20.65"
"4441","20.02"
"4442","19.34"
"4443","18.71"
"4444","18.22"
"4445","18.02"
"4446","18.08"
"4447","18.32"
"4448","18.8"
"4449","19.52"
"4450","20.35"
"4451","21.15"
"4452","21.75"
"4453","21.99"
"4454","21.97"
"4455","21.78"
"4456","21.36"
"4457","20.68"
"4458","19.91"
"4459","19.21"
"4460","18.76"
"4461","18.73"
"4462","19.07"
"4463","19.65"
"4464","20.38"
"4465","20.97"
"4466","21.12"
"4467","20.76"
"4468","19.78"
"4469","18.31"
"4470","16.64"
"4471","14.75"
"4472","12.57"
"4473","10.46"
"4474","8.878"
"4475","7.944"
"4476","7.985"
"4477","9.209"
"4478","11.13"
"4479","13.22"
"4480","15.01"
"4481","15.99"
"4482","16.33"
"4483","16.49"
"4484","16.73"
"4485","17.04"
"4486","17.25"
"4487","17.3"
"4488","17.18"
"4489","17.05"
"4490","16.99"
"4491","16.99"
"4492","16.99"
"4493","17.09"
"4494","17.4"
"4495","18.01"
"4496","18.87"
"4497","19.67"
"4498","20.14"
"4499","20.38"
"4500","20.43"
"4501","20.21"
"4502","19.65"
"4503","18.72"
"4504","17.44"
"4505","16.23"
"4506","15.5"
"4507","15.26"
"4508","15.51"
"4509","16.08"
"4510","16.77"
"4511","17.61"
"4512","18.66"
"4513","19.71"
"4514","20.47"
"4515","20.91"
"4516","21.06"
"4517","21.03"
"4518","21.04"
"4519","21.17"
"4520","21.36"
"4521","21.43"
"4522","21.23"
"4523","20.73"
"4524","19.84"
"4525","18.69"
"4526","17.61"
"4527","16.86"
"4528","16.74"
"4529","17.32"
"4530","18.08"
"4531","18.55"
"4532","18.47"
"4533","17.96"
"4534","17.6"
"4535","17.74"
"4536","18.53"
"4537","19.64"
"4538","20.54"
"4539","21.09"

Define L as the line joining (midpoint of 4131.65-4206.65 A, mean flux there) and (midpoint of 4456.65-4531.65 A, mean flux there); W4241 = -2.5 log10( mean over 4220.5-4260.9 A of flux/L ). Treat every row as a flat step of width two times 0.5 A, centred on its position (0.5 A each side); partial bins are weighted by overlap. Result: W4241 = 0.28 mag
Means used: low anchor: 23.1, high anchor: 17.6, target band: 16.9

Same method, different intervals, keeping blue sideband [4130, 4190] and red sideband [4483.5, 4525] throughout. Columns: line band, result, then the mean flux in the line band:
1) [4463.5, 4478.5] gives 0.28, 14.7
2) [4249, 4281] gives 0.15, 19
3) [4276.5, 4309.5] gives 0.13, 19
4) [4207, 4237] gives 0.30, 16.9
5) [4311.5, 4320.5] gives 0.40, 14.6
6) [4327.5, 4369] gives -0.03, 21.2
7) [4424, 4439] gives -0.06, 20.8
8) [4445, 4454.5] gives -0.04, 20.1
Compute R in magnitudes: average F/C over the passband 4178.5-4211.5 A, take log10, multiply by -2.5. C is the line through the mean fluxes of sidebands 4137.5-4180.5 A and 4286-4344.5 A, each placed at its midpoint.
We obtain 0.10 mag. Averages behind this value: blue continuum 25.3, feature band 21.7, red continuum 18.7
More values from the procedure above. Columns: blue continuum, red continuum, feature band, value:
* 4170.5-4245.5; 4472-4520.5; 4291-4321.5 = 0.16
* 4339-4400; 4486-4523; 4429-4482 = 0.07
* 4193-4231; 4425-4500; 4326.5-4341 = -0.25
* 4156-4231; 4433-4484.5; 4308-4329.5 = 0.21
